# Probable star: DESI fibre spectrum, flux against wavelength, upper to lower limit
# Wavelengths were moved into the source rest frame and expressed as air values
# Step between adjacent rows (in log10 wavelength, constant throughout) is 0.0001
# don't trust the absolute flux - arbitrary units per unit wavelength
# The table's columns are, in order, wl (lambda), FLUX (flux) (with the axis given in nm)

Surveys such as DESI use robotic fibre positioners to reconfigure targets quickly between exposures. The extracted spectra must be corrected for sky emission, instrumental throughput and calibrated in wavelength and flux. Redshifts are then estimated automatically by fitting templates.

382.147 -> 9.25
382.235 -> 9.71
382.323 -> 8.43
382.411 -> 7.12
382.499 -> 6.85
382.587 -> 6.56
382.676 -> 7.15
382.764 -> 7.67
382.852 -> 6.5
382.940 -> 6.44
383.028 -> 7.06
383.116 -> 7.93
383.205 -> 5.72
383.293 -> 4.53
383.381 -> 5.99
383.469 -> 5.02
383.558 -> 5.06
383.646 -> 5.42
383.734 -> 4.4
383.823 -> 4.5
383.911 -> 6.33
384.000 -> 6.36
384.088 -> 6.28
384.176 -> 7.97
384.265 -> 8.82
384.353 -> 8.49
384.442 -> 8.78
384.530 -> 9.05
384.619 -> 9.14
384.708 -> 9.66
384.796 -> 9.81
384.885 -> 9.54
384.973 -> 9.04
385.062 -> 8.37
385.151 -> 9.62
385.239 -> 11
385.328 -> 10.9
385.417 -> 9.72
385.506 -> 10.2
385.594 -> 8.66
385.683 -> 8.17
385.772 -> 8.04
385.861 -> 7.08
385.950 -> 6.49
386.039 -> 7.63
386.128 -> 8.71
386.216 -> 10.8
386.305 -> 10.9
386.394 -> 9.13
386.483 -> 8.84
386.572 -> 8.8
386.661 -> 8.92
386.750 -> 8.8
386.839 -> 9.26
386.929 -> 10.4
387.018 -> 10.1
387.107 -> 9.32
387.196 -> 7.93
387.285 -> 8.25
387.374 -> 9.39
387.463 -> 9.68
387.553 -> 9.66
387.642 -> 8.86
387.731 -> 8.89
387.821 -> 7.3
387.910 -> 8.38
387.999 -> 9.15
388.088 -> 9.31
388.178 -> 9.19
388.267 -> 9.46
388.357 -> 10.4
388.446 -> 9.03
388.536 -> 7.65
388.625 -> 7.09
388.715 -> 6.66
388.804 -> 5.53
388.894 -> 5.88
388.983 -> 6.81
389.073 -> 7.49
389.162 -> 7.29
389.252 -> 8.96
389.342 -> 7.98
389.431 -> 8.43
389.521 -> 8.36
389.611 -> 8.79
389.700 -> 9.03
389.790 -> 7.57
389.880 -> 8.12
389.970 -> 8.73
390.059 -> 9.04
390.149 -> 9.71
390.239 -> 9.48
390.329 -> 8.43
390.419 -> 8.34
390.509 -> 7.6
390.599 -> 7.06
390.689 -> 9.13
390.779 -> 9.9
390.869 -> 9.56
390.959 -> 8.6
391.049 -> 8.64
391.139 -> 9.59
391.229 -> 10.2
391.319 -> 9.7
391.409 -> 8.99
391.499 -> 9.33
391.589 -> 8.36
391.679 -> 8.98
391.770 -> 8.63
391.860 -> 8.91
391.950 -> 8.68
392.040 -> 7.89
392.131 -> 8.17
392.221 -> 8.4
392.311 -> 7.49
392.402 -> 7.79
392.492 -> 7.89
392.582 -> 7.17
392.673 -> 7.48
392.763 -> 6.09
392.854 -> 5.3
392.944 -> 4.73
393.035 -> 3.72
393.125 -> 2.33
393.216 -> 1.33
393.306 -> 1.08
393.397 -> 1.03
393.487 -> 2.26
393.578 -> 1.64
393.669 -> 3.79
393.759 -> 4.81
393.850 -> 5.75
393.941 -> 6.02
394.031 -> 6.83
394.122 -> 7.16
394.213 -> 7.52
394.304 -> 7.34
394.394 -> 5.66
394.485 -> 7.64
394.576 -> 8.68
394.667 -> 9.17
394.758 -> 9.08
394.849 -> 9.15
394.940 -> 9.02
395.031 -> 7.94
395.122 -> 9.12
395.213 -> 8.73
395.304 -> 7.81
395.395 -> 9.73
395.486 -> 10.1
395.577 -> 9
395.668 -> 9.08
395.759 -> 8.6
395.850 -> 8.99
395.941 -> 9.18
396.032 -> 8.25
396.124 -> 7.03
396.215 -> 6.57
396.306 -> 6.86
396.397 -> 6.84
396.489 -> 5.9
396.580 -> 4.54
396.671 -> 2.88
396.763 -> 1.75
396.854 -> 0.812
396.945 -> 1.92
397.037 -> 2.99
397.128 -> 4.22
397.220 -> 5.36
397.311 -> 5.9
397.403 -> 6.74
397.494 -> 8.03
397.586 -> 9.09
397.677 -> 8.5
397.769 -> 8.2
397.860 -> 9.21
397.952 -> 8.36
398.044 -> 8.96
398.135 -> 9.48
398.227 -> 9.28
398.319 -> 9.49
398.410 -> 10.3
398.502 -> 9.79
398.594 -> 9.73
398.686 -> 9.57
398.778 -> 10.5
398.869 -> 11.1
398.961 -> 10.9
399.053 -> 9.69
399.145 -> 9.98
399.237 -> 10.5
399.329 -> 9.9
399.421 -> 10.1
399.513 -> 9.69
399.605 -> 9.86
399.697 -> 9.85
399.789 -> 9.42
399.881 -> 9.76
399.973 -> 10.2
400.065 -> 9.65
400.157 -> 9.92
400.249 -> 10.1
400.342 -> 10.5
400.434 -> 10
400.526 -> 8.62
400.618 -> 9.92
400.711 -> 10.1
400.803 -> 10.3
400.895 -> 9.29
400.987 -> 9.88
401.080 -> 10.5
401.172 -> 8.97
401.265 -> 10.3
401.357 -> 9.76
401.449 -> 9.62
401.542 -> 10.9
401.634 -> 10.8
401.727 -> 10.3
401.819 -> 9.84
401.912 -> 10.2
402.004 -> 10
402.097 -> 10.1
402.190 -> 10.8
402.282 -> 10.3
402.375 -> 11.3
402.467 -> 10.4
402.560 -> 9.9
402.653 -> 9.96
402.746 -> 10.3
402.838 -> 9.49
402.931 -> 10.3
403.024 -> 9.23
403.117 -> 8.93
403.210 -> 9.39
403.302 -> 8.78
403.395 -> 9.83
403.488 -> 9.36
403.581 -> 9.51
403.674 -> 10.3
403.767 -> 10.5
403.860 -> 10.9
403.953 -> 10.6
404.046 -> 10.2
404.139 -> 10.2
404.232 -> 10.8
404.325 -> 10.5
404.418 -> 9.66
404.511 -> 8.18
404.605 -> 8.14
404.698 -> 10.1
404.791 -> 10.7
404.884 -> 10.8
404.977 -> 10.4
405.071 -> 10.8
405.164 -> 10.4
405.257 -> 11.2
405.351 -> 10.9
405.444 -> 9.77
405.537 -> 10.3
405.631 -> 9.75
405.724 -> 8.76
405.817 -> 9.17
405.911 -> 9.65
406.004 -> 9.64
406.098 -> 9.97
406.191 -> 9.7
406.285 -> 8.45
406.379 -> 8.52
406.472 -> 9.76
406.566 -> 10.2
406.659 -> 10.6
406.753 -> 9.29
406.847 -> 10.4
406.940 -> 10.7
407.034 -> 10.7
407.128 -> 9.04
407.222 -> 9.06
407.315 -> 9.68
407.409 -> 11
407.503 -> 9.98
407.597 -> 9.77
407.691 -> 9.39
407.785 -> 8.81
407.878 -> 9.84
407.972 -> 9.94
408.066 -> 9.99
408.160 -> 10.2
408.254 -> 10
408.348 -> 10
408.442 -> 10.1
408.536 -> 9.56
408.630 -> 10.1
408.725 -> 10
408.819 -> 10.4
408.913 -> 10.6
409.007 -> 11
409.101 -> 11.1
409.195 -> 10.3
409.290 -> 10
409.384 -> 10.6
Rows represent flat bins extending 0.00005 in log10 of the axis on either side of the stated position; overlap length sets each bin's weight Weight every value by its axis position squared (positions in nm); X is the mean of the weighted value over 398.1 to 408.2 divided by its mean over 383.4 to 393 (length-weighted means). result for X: 1.28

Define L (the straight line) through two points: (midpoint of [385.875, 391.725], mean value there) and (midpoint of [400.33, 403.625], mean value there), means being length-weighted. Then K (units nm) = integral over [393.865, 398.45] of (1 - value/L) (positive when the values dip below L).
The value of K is 0.98 nm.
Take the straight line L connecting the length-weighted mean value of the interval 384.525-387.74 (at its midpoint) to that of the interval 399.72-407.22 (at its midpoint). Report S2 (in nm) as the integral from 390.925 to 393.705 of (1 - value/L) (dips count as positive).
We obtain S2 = 0.84 nm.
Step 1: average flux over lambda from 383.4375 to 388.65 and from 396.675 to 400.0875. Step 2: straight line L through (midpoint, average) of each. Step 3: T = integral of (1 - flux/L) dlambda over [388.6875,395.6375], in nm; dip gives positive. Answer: 0.785 nm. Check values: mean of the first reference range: 8.54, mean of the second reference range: 8.27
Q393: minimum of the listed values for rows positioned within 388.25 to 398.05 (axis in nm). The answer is 0.812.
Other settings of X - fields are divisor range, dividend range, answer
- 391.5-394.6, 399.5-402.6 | 1.71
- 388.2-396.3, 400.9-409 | 1.40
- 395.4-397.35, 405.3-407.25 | 1.68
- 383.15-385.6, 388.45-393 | 1.07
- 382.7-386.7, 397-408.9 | 1.34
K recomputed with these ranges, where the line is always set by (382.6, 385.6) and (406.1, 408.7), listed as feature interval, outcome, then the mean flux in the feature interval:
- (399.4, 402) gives -0.21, 9.94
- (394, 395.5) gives 0.07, 8.25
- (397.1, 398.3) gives 0.14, 7.88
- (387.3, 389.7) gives -0.07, 8.31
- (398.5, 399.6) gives -0.13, 10.1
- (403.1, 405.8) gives -0.13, 9.99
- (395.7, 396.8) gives 0.28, 6.52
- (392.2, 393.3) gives 0.37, 5.58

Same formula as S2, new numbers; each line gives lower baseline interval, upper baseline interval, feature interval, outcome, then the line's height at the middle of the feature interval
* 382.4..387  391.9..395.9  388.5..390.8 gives -0.22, 7.32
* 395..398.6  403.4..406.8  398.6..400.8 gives -0.47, 8.26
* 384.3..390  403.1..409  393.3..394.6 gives 0.56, 9.15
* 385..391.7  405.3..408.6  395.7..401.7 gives 0.52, 9.33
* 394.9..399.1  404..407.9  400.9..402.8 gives -0.27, 8.9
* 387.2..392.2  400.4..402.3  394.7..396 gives 0.04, 9.26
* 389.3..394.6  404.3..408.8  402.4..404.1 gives -0.12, 9.27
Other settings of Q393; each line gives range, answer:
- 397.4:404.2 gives 6.74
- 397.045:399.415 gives 4.22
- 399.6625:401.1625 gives 8.62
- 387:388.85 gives 5.53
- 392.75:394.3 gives 1.03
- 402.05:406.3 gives 8.14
